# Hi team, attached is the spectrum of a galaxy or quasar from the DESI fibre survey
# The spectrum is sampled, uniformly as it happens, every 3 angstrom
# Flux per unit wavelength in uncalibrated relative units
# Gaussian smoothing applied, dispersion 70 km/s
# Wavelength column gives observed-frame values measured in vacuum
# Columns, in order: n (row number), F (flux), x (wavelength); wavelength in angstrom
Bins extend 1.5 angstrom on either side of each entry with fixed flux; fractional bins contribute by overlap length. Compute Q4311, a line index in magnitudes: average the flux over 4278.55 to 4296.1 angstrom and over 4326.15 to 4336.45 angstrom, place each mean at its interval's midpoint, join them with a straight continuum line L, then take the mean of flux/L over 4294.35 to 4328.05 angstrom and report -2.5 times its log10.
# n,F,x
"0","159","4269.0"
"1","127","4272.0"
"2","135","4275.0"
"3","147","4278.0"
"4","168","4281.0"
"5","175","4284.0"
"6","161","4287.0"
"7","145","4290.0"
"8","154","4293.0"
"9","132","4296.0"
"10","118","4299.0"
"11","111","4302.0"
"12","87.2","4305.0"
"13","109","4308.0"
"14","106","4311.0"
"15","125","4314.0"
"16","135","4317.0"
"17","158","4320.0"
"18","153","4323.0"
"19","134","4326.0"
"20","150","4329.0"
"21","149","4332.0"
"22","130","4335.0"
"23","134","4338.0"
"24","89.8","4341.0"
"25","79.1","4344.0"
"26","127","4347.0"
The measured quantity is 0.188 mag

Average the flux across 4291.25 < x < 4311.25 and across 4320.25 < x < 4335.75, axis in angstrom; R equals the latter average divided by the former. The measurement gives 1.23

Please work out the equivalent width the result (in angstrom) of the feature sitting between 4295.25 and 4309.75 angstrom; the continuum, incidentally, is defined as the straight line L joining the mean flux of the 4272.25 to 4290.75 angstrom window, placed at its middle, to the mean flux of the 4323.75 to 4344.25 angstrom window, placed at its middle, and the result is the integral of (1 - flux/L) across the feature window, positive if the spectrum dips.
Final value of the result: 3.35 angstrom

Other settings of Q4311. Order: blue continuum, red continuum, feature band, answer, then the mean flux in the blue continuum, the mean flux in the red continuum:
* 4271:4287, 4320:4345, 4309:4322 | 0.05 mag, 152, 130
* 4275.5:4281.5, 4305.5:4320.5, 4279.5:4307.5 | 0.02 mag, 152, 122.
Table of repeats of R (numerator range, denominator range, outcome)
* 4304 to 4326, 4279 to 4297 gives 0.81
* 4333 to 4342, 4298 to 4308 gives 1.15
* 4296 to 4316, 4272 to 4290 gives 0.73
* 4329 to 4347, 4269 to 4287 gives 0.79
